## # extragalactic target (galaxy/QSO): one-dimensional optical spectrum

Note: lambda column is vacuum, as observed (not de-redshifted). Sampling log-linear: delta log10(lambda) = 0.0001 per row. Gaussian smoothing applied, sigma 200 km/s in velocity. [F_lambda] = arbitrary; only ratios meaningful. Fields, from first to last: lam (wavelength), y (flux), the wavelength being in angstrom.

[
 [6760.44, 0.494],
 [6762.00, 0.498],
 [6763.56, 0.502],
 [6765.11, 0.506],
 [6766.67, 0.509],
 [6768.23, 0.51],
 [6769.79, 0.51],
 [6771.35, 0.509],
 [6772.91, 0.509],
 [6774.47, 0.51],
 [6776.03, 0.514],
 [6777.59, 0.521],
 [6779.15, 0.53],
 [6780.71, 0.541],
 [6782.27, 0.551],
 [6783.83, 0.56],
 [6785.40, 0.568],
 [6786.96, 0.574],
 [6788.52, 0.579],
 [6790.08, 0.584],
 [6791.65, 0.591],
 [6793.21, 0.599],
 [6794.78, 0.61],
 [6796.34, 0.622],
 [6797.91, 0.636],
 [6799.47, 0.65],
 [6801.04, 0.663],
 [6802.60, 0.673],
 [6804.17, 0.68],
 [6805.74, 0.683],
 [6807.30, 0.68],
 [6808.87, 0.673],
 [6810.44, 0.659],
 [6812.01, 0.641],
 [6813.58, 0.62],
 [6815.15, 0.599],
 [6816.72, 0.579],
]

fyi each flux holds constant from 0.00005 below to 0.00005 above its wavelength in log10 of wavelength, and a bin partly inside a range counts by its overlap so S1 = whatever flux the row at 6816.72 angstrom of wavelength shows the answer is 0.579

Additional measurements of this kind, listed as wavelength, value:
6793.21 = 0.599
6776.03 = 0.514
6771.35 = 0.509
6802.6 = 0.673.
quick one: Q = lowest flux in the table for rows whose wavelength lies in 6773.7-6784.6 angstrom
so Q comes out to 0.51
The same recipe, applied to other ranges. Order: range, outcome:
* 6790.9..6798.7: 0.591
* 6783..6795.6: 0.56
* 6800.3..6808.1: 0.663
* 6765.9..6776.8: 0.509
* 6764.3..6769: 0.506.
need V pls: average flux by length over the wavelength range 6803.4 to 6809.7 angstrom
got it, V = 0.679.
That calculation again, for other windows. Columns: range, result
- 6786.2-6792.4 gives 0.582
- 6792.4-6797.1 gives 0.611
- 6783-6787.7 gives 0.567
